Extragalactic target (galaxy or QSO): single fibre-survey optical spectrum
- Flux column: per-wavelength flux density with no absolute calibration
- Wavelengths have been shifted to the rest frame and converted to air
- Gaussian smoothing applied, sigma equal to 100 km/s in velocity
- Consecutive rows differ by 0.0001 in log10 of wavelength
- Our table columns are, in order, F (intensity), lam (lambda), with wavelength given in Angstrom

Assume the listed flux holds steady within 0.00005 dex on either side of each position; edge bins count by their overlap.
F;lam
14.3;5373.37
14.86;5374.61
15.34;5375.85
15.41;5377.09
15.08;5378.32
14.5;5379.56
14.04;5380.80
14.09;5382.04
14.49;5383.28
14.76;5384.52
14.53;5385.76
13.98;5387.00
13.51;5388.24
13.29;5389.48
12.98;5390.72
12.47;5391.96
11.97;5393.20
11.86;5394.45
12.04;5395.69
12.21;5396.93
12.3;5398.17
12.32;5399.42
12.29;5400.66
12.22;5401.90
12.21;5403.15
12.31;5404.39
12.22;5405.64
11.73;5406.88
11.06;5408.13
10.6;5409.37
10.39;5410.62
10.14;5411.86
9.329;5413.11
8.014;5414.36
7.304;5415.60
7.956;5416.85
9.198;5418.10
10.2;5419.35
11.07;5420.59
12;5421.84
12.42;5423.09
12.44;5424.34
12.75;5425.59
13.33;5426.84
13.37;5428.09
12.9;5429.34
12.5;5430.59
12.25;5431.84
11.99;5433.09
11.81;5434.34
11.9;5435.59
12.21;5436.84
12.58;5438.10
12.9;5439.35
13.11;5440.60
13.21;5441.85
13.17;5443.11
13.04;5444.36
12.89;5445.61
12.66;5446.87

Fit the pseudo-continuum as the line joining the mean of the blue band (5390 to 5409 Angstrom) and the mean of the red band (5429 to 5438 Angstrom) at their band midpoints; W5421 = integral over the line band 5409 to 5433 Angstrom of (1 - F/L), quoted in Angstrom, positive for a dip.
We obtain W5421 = 2.4 Angstrom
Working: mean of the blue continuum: 12.1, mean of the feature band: 11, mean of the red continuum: 12.2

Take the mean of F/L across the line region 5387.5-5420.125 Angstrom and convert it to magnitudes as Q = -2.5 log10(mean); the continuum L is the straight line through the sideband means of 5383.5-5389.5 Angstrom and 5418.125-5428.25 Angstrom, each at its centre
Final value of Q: 0.17 mag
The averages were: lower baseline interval 14.1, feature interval 11.2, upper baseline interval 12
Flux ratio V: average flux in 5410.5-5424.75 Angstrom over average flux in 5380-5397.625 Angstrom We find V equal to 0.8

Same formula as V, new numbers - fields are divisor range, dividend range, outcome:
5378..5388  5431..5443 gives 0.87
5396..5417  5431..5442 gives 1.13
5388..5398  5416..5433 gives 0.93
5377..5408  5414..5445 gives 0.90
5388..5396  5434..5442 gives 1.00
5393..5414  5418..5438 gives 1.05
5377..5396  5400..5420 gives 0.76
